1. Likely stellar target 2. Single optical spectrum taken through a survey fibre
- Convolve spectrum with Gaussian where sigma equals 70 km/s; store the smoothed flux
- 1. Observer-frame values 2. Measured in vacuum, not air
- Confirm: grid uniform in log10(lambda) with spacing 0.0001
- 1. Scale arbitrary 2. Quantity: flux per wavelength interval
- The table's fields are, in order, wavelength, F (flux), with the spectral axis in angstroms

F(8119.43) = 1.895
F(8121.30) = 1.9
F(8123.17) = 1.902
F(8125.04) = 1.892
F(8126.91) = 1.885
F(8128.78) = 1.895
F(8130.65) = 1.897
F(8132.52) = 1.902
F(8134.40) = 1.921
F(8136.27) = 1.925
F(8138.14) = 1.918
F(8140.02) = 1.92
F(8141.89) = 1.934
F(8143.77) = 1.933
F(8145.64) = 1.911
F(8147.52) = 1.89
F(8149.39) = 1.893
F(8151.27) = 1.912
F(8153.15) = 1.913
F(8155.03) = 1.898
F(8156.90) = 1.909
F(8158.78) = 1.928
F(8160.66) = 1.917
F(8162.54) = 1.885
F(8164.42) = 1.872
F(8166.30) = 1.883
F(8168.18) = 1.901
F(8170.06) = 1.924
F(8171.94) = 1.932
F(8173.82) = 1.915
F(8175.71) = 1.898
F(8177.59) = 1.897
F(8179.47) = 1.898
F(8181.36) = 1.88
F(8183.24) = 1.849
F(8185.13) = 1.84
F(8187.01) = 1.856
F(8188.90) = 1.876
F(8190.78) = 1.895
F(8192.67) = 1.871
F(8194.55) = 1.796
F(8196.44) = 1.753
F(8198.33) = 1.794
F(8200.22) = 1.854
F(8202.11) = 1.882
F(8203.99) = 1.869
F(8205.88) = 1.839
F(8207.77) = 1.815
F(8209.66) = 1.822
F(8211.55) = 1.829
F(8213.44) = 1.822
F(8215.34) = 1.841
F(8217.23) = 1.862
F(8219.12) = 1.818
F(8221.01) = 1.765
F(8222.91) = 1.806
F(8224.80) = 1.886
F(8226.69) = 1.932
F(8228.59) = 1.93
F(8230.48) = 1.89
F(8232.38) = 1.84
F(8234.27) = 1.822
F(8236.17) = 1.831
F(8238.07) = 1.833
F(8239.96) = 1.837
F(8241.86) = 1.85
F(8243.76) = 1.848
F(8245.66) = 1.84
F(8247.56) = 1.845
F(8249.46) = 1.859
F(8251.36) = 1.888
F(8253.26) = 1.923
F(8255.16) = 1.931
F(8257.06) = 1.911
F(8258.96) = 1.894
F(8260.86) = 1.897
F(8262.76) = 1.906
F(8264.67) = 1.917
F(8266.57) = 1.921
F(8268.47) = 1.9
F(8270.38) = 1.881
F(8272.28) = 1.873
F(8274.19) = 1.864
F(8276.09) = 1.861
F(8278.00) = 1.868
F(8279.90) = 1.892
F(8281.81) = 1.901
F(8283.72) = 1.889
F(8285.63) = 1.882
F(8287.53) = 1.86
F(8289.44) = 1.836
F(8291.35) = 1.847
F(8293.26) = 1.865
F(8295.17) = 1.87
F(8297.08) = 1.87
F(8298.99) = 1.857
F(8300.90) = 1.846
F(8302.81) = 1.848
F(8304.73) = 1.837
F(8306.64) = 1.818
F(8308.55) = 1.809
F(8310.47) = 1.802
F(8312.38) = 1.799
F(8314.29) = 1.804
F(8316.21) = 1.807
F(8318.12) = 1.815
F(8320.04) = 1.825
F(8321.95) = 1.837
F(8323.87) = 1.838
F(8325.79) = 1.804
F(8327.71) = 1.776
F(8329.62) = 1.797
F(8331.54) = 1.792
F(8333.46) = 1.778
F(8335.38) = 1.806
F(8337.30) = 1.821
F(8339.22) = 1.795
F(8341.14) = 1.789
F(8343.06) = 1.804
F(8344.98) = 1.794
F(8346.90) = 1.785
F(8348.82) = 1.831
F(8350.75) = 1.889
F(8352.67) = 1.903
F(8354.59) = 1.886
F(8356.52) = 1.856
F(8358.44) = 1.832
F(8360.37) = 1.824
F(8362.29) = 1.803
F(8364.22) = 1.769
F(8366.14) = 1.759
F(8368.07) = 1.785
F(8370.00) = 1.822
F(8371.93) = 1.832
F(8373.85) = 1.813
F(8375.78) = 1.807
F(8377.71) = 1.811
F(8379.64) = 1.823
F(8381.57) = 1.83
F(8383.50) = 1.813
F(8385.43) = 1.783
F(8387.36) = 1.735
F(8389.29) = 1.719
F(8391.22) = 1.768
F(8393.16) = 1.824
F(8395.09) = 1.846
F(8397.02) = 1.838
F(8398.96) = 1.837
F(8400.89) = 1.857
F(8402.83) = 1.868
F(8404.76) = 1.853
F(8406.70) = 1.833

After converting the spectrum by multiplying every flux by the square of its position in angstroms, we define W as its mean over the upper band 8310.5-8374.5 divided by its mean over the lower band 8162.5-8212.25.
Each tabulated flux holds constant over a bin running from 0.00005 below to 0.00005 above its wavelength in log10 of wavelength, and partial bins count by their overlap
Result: 1.01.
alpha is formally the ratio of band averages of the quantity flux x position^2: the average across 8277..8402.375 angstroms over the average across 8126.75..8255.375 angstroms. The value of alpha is 1.0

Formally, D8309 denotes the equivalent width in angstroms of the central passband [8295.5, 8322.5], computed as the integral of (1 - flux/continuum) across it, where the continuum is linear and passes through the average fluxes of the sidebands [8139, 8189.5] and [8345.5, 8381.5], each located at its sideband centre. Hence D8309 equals 0.2 angstroms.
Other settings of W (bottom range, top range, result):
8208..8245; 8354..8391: 1.01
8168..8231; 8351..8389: 1.02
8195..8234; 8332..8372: 1.02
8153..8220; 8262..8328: 1.02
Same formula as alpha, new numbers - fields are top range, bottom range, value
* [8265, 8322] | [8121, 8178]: 1.01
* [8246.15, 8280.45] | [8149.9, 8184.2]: 1.02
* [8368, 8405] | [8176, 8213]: 1.03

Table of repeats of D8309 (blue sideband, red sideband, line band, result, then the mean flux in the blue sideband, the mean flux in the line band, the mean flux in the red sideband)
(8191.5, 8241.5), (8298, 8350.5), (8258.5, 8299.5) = -1.2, 1.84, 1.88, 1.81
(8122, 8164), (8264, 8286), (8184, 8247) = 1.8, 1.91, 1.84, 1.89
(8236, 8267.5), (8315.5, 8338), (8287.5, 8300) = -0.1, 1.88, 1.86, 1.81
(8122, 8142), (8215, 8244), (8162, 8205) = 0.2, 1.91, 1.87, 1.85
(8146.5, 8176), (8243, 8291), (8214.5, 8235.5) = 0.4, 1.9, 1.85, 1.88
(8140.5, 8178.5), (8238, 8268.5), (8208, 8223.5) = 0.6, 1.91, 1.82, 1.88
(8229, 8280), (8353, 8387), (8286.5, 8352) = 0.7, 1.88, 1.82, 1.81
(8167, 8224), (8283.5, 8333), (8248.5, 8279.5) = -0.9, 1.85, 1.89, 1.83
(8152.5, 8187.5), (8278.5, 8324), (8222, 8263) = -0.1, 1.89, 1.87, 1.84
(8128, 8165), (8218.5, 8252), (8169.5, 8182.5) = -0.1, 1.91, 1.9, 1.85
